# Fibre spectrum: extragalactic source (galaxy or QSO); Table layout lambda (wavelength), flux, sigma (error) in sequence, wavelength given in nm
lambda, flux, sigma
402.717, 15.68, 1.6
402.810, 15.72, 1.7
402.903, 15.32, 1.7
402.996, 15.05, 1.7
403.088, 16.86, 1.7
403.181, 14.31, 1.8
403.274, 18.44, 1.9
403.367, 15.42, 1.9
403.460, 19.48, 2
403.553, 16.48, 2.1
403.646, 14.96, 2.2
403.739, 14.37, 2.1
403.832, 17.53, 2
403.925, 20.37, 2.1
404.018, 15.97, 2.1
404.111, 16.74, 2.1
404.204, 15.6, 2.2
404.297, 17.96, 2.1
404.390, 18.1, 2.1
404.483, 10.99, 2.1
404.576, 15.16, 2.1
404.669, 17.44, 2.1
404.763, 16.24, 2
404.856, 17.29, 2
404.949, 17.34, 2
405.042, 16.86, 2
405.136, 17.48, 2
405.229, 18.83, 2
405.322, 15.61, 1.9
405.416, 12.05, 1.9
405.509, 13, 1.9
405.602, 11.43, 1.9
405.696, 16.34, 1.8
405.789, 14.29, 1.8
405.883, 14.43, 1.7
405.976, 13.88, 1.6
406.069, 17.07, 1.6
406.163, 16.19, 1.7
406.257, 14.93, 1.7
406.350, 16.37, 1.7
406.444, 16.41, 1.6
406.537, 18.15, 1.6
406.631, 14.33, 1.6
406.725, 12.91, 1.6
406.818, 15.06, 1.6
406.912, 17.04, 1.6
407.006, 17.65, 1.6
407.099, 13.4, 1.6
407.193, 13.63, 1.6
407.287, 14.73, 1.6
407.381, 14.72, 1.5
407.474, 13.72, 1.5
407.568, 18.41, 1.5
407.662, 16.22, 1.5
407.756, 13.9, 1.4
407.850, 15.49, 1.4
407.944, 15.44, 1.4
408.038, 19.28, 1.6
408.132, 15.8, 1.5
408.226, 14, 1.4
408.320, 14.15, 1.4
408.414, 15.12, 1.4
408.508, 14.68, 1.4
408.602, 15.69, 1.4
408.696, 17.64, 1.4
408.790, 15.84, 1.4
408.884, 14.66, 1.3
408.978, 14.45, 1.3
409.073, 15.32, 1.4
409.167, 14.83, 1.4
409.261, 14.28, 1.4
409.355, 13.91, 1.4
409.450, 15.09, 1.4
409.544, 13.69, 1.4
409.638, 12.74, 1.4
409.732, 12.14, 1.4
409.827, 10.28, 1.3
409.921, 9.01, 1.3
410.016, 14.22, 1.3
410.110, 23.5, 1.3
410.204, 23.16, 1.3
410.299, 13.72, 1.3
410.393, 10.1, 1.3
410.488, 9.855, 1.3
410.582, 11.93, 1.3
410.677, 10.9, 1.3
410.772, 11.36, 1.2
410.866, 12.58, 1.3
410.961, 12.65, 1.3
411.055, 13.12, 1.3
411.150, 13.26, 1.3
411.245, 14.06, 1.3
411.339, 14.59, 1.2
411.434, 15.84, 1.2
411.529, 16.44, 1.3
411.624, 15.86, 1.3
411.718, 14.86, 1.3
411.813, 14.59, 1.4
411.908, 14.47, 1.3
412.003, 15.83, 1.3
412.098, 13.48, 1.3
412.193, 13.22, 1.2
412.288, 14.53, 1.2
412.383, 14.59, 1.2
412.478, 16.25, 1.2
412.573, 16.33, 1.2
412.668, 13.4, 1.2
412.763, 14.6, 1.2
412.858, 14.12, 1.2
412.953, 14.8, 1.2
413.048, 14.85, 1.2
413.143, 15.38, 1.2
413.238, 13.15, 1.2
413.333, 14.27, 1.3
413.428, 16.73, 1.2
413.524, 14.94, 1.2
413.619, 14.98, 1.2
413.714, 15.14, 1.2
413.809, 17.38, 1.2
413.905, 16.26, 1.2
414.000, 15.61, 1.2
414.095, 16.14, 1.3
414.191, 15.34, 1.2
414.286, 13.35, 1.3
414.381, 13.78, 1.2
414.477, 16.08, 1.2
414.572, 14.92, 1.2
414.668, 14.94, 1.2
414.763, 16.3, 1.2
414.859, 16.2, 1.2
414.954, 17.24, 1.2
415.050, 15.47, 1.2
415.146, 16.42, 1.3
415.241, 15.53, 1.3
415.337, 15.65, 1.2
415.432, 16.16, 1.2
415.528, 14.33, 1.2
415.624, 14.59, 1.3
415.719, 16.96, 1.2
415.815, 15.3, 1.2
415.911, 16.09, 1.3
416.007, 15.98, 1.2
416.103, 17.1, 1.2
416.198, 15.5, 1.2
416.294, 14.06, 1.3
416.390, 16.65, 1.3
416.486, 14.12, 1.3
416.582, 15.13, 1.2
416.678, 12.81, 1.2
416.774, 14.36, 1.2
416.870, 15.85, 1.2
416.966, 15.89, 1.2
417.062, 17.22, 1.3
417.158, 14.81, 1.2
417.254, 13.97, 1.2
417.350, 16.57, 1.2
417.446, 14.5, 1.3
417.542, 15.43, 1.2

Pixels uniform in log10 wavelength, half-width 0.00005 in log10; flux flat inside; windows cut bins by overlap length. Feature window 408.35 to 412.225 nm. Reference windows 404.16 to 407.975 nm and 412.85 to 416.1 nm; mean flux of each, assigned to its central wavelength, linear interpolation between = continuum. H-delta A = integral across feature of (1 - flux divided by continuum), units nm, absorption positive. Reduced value 0.32 nm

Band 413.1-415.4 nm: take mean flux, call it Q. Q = 15.5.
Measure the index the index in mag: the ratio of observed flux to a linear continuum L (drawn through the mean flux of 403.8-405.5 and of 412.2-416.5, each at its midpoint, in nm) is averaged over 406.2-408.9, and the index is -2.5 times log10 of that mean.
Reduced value 0.042 mag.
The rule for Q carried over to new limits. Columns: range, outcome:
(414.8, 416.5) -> 15.8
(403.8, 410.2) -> 15.4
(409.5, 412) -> 13.8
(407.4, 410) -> 14.7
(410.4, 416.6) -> 14.8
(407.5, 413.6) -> 14.6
